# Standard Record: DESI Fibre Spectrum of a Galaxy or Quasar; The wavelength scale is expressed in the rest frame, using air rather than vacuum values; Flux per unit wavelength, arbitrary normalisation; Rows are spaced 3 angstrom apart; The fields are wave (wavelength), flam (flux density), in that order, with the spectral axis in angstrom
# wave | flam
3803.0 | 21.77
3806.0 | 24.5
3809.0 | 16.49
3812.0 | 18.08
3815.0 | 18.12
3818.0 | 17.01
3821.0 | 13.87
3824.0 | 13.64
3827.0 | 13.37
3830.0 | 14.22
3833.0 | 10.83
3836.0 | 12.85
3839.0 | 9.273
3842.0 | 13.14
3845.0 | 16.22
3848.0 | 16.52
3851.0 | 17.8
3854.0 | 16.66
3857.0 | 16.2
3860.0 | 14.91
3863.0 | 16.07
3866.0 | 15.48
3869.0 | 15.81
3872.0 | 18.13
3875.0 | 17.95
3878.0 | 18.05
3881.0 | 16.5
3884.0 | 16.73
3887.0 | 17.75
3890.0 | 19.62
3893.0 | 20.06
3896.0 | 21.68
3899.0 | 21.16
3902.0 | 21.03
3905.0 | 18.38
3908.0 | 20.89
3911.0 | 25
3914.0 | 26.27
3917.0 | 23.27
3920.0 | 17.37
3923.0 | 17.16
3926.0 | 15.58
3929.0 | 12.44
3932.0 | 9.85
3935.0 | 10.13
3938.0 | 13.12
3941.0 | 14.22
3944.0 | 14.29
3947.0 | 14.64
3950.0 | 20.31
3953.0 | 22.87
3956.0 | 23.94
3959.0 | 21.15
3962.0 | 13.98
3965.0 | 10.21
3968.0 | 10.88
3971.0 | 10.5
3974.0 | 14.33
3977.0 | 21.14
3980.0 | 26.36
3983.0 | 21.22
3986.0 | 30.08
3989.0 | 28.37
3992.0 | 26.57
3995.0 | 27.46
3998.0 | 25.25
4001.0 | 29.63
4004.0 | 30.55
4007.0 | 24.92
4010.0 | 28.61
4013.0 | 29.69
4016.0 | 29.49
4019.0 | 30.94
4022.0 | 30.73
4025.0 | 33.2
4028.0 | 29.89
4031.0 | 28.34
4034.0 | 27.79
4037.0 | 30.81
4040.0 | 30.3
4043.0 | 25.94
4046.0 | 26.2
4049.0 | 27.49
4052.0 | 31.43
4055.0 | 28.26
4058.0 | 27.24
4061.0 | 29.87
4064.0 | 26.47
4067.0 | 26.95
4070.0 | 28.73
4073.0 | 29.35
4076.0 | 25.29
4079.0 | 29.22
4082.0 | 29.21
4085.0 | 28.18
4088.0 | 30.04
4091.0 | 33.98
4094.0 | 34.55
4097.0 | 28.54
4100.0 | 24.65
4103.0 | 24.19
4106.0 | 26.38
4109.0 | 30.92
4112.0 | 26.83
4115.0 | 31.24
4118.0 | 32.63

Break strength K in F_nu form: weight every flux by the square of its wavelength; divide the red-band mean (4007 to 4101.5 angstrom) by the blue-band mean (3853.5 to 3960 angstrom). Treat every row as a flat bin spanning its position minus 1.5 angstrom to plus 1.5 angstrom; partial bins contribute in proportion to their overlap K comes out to 1.74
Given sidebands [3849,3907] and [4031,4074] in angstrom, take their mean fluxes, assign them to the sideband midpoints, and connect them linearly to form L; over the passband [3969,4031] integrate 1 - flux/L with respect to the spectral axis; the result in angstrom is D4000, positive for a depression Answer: -2.54 angstrom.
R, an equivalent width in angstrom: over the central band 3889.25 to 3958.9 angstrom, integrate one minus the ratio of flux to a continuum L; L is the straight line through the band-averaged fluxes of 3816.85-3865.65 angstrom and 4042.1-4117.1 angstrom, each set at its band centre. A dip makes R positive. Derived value 2.8 angstrom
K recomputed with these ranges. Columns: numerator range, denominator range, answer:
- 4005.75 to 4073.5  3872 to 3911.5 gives 1.60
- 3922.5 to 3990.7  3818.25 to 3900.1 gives 1.13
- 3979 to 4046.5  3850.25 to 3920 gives 1.60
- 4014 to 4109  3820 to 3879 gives 2.13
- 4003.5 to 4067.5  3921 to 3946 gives 2.26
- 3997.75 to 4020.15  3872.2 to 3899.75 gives 1.63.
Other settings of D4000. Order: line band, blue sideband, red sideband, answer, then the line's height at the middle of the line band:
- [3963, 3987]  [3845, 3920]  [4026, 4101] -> 6.3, 23.9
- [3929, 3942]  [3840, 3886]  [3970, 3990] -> 5.2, 19.7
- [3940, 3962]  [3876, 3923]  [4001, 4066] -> 4.7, 23.5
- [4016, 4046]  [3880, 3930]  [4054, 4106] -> -4.2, 26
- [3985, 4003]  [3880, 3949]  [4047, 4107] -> -3.8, 23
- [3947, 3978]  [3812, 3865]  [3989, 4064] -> 9.3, 24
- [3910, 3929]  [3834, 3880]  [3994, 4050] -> 0.5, 20.6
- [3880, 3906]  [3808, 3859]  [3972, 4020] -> -0.2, 19.1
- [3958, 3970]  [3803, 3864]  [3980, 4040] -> 5.5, 25.2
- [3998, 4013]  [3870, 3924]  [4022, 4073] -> -1.1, 26.3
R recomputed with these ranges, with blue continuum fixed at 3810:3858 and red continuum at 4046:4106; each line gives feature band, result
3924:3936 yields 4.7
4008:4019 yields -1.9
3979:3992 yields -1.7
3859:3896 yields -0.3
